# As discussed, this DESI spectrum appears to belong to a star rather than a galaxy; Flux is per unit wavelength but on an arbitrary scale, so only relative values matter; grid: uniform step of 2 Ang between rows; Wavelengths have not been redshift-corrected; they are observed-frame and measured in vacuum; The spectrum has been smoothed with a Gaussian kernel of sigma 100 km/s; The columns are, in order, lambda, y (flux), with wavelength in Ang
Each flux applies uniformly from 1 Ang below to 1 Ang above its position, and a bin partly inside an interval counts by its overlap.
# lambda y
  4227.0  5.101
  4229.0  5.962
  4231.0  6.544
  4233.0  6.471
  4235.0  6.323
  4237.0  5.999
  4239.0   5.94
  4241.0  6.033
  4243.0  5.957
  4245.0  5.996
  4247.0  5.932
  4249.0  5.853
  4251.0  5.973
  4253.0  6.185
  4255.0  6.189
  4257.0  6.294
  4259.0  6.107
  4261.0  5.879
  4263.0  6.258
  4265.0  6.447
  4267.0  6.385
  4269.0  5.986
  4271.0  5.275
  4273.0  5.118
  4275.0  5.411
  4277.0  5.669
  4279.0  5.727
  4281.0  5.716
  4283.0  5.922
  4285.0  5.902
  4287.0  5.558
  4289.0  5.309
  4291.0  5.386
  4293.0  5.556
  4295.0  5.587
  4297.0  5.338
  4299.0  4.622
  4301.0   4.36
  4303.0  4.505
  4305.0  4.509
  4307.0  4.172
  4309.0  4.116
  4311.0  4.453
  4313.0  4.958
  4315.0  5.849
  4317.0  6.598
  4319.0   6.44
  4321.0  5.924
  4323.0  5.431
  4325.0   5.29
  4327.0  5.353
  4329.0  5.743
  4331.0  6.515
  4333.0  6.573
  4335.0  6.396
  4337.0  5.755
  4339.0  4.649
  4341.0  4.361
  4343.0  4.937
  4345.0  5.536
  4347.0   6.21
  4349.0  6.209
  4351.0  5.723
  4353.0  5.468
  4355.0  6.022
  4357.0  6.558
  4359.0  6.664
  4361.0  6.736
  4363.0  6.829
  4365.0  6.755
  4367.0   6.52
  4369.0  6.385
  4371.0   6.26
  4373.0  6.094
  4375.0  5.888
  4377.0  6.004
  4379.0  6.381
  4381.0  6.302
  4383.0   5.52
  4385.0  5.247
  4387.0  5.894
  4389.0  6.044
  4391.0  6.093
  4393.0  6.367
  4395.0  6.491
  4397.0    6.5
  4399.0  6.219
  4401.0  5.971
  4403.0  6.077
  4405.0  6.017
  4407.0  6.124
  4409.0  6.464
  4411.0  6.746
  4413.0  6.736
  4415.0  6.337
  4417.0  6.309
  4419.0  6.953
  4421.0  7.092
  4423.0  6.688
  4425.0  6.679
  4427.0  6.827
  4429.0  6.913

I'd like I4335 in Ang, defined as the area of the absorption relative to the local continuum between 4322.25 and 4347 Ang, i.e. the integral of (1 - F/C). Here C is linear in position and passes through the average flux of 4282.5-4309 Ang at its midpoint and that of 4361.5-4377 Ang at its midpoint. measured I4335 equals 0.80 Ang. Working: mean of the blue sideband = 5.08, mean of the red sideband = 6.38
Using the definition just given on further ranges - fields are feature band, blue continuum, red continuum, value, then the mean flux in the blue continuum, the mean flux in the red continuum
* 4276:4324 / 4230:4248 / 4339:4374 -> 6.03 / 6.13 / 6.03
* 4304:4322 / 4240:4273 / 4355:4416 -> 2.66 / 6.02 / 6.27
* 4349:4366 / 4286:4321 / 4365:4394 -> -1.49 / 5.16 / 6.09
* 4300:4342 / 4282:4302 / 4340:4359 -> 1.62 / 5.35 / 5.72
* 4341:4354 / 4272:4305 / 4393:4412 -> 0.56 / 5.33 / 6.29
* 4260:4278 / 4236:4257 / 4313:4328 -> 0.37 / 6.02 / 5.78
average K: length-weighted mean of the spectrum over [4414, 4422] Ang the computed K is 6.67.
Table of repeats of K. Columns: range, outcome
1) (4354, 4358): 6.29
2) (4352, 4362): 6.29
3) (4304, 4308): 4.34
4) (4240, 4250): 5.95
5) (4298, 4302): 4.49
